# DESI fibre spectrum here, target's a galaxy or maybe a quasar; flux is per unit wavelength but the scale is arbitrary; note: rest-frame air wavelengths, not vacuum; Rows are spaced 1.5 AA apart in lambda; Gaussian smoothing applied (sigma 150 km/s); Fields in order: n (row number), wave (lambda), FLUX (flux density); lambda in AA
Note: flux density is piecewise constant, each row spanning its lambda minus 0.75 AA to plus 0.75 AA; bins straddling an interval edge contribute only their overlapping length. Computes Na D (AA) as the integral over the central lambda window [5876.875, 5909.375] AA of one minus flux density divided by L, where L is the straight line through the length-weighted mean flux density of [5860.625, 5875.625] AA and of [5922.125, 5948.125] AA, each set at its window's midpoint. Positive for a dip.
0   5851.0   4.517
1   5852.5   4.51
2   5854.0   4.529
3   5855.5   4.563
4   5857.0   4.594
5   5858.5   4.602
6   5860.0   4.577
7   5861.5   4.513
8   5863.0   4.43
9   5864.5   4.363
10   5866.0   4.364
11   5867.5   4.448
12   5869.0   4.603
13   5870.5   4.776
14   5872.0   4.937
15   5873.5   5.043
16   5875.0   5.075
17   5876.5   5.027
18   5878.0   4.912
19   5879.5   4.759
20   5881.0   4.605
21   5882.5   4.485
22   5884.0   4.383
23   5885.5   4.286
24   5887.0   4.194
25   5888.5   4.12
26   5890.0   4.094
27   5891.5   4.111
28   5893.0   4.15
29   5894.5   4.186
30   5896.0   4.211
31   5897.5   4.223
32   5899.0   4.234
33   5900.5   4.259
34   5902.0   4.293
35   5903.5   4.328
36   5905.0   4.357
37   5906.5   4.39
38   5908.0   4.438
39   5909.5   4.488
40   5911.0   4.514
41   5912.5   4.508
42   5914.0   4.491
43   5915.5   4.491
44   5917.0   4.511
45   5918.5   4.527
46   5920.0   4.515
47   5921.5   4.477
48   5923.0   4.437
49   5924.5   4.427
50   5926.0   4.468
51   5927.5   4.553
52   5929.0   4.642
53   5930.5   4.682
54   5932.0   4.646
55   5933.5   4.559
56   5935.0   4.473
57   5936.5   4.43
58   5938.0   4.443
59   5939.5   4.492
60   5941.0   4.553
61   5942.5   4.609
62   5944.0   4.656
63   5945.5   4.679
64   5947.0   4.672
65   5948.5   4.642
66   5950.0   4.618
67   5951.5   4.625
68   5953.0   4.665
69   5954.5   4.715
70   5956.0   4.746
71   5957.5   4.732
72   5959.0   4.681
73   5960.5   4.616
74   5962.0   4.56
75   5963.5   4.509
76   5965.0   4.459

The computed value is 1.9 AA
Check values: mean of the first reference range 4.65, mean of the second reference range 4.56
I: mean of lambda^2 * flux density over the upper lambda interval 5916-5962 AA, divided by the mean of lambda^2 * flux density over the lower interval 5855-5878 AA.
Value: 1.01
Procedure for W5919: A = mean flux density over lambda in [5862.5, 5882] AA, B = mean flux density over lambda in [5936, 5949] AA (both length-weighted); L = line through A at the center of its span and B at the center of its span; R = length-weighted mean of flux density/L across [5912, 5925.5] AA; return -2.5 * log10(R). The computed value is 0.033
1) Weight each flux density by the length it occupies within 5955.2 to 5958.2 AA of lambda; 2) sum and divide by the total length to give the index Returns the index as 4.74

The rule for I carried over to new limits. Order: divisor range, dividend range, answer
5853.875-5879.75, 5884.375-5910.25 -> 0.92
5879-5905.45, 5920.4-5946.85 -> 1.07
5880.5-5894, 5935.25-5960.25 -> 1.11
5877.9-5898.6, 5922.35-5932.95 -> 1.07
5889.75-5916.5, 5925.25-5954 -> 1.07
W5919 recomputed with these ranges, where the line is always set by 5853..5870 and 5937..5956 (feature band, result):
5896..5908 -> 0.06 mag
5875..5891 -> 0.01 mag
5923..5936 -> 0.01 mag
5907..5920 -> 0.02 mag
